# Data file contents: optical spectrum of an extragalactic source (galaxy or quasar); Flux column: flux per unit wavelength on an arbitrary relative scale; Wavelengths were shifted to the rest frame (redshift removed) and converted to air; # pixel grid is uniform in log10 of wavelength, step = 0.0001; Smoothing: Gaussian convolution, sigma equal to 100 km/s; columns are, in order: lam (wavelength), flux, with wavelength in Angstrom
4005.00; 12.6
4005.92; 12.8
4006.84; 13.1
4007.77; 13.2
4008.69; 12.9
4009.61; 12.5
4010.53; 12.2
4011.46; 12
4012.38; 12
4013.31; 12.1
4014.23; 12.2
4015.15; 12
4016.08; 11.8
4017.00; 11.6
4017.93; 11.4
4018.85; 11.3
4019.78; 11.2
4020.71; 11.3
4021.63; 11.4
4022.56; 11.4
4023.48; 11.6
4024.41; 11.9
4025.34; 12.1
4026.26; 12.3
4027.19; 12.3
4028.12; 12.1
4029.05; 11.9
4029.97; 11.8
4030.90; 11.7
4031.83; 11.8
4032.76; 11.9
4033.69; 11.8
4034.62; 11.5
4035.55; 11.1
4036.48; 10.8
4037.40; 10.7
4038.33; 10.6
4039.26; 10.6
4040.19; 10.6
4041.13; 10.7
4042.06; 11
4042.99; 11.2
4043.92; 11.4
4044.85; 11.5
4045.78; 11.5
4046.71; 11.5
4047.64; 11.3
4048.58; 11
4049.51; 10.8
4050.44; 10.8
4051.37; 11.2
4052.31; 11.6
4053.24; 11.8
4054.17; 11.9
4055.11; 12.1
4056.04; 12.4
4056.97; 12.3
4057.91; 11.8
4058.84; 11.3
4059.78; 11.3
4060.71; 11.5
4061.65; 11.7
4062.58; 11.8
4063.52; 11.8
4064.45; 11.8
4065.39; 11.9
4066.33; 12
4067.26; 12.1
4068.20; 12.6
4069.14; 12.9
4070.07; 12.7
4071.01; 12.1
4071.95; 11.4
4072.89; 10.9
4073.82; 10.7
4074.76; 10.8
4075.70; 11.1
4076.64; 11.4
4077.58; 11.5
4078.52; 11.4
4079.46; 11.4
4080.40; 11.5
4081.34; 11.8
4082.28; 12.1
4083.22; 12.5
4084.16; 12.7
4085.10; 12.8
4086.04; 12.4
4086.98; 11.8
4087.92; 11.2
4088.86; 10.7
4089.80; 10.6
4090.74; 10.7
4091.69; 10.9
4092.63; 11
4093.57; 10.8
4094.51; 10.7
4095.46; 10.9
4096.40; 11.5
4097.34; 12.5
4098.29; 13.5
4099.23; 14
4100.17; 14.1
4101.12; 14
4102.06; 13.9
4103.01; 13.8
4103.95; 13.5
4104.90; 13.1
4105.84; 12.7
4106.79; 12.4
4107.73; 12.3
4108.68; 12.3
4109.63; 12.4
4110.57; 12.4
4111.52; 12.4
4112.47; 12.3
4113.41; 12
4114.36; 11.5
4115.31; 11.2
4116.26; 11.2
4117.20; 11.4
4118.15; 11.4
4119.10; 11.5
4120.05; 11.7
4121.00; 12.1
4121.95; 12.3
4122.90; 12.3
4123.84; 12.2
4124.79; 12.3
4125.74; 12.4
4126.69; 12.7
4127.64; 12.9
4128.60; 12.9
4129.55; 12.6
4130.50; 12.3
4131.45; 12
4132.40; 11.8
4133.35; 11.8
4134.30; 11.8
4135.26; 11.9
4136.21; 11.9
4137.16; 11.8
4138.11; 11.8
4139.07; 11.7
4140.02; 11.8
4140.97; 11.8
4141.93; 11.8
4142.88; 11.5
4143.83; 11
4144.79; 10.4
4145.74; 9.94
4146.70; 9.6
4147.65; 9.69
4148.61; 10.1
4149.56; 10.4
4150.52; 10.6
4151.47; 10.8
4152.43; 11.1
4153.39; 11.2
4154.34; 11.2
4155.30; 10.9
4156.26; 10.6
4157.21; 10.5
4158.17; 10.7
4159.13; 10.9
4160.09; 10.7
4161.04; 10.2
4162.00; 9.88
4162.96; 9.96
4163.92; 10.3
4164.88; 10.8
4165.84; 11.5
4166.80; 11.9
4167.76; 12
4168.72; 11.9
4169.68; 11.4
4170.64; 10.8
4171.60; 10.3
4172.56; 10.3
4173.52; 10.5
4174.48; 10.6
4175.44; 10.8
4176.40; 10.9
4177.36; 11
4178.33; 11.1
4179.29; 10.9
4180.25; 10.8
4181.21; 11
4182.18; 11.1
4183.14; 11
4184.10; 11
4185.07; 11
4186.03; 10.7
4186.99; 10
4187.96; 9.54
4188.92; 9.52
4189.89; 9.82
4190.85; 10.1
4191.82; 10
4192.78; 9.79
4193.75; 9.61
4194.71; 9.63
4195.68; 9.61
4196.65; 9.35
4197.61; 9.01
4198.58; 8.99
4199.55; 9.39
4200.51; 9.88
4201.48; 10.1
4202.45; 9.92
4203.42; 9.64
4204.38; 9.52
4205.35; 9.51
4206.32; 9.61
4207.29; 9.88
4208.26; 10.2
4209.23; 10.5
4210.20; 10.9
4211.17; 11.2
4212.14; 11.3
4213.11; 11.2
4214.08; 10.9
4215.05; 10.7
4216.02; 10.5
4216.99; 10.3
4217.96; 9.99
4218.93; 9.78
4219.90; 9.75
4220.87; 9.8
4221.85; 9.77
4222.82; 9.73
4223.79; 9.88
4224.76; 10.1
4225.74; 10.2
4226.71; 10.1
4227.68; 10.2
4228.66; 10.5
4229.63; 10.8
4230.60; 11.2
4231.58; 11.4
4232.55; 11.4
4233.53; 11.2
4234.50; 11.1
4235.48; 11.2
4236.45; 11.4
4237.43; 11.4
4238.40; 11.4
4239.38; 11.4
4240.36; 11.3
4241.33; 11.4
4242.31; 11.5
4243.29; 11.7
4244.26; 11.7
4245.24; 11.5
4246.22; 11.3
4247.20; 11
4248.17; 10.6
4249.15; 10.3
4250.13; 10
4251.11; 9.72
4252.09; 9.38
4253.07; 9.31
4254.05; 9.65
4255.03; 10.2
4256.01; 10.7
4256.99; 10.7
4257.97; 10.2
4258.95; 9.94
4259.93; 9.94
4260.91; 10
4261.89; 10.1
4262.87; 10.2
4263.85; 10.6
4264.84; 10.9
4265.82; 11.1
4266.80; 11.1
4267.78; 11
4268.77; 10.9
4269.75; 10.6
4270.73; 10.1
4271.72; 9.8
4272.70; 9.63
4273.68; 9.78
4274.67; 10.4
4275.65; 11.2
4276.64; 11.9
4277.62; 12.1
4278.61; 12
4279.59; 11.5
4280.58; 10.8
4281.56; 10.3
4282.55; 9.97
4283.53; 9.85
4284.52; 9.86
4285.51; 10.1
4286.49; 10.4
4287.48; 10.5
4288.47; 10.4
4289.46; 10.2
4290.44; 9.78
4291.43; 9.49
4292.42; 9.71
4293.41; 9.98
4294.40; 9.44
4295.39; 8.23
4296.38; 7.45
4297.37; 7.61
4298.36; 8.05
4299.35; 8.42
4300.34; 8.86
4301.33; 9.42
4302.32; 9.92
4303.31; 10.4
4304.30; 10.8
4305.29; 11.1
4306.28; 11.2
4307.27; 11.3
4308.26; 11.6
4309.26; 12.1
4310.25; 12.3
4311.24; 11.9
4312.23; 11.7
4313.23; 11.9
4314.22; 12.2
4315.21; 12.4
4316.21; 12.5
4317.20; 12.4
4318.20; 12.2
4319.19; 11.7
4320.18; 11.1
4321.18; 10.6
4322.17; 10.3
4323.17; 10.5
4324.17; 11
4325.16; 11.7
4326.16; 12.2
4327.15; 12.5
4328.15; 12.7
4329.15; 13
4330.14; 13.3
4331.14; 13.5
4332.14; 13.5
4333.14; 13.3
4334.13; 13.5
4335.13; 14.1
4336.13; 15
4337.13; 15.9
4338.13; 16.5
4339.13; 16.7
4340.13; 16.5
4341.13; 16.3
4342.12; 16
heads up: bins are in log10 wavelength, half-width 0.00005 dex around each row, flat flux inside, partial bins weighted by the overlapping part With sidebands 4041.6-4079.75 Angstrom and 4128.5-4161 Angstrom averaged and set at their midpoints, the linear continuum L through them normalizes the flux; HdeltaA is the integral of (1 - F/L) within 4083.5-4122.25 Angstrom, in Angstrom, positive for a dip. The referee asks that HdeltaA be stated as -2.5 Angstrom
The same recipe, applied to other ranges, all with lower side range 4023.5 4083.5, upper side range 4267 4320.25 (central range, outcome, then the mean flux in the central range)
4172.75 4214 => 2.78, 10.2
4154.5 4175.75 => 0.59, 10.8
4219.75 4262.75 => 0.76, 10.6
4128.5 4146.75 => -0.65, 11.6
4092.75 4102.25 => -0.92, 12.5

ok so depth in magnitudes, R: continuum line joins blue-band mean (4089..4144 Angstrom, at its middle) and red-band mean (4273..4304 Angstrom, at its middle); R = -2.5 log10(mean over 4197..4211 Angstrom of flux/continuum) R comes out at 0.12 mag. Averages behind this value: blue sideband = 12.1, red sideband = 9.94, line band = 9.82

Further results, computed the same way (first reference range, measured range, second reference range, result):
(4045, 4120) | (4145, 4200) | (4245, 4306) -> 0.061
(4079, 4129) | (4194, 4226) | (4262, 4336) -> 0.150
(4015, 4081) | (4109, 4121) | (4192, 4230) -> -0.083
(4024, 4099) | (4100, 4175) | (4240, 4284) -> -0.035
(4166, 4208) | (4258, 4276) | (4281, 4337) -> 0.044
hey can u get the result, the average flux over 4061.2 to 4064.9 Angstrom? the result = 11.8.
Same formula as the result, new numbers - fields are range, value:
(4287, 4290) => 10.4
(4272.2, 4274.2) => 9.72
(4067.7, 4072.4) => 12.3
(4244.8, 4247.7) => 11.3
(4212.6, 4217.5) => 10.7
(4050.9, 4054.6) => 11.6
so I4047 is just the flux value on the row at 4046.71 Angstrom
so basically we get 11.5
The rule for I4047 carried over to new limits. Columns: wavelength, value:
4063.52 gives 11.8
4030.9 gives 11.7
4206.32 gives 9.61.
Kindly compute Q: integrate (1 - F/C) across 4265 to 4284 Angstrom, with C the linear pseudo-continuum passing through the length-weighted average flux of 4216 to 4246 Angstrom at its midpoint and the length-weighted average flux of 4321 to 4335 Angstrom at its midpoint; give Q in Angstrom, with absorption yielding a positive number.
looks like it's 1.2 Angstrom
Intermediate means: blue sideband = 10.8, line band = 10.7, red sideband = 12.3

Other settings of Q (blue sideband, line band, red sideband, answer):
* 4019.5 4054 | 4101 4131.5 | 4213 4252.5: -3.4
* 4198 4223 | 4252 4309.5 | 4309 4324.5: 4.8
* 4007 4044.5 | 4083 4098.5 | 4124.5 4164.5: -0.2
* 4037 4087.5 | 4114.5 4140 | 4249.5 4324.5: -1.6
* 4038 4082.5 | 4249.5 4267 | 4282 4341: 2.0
